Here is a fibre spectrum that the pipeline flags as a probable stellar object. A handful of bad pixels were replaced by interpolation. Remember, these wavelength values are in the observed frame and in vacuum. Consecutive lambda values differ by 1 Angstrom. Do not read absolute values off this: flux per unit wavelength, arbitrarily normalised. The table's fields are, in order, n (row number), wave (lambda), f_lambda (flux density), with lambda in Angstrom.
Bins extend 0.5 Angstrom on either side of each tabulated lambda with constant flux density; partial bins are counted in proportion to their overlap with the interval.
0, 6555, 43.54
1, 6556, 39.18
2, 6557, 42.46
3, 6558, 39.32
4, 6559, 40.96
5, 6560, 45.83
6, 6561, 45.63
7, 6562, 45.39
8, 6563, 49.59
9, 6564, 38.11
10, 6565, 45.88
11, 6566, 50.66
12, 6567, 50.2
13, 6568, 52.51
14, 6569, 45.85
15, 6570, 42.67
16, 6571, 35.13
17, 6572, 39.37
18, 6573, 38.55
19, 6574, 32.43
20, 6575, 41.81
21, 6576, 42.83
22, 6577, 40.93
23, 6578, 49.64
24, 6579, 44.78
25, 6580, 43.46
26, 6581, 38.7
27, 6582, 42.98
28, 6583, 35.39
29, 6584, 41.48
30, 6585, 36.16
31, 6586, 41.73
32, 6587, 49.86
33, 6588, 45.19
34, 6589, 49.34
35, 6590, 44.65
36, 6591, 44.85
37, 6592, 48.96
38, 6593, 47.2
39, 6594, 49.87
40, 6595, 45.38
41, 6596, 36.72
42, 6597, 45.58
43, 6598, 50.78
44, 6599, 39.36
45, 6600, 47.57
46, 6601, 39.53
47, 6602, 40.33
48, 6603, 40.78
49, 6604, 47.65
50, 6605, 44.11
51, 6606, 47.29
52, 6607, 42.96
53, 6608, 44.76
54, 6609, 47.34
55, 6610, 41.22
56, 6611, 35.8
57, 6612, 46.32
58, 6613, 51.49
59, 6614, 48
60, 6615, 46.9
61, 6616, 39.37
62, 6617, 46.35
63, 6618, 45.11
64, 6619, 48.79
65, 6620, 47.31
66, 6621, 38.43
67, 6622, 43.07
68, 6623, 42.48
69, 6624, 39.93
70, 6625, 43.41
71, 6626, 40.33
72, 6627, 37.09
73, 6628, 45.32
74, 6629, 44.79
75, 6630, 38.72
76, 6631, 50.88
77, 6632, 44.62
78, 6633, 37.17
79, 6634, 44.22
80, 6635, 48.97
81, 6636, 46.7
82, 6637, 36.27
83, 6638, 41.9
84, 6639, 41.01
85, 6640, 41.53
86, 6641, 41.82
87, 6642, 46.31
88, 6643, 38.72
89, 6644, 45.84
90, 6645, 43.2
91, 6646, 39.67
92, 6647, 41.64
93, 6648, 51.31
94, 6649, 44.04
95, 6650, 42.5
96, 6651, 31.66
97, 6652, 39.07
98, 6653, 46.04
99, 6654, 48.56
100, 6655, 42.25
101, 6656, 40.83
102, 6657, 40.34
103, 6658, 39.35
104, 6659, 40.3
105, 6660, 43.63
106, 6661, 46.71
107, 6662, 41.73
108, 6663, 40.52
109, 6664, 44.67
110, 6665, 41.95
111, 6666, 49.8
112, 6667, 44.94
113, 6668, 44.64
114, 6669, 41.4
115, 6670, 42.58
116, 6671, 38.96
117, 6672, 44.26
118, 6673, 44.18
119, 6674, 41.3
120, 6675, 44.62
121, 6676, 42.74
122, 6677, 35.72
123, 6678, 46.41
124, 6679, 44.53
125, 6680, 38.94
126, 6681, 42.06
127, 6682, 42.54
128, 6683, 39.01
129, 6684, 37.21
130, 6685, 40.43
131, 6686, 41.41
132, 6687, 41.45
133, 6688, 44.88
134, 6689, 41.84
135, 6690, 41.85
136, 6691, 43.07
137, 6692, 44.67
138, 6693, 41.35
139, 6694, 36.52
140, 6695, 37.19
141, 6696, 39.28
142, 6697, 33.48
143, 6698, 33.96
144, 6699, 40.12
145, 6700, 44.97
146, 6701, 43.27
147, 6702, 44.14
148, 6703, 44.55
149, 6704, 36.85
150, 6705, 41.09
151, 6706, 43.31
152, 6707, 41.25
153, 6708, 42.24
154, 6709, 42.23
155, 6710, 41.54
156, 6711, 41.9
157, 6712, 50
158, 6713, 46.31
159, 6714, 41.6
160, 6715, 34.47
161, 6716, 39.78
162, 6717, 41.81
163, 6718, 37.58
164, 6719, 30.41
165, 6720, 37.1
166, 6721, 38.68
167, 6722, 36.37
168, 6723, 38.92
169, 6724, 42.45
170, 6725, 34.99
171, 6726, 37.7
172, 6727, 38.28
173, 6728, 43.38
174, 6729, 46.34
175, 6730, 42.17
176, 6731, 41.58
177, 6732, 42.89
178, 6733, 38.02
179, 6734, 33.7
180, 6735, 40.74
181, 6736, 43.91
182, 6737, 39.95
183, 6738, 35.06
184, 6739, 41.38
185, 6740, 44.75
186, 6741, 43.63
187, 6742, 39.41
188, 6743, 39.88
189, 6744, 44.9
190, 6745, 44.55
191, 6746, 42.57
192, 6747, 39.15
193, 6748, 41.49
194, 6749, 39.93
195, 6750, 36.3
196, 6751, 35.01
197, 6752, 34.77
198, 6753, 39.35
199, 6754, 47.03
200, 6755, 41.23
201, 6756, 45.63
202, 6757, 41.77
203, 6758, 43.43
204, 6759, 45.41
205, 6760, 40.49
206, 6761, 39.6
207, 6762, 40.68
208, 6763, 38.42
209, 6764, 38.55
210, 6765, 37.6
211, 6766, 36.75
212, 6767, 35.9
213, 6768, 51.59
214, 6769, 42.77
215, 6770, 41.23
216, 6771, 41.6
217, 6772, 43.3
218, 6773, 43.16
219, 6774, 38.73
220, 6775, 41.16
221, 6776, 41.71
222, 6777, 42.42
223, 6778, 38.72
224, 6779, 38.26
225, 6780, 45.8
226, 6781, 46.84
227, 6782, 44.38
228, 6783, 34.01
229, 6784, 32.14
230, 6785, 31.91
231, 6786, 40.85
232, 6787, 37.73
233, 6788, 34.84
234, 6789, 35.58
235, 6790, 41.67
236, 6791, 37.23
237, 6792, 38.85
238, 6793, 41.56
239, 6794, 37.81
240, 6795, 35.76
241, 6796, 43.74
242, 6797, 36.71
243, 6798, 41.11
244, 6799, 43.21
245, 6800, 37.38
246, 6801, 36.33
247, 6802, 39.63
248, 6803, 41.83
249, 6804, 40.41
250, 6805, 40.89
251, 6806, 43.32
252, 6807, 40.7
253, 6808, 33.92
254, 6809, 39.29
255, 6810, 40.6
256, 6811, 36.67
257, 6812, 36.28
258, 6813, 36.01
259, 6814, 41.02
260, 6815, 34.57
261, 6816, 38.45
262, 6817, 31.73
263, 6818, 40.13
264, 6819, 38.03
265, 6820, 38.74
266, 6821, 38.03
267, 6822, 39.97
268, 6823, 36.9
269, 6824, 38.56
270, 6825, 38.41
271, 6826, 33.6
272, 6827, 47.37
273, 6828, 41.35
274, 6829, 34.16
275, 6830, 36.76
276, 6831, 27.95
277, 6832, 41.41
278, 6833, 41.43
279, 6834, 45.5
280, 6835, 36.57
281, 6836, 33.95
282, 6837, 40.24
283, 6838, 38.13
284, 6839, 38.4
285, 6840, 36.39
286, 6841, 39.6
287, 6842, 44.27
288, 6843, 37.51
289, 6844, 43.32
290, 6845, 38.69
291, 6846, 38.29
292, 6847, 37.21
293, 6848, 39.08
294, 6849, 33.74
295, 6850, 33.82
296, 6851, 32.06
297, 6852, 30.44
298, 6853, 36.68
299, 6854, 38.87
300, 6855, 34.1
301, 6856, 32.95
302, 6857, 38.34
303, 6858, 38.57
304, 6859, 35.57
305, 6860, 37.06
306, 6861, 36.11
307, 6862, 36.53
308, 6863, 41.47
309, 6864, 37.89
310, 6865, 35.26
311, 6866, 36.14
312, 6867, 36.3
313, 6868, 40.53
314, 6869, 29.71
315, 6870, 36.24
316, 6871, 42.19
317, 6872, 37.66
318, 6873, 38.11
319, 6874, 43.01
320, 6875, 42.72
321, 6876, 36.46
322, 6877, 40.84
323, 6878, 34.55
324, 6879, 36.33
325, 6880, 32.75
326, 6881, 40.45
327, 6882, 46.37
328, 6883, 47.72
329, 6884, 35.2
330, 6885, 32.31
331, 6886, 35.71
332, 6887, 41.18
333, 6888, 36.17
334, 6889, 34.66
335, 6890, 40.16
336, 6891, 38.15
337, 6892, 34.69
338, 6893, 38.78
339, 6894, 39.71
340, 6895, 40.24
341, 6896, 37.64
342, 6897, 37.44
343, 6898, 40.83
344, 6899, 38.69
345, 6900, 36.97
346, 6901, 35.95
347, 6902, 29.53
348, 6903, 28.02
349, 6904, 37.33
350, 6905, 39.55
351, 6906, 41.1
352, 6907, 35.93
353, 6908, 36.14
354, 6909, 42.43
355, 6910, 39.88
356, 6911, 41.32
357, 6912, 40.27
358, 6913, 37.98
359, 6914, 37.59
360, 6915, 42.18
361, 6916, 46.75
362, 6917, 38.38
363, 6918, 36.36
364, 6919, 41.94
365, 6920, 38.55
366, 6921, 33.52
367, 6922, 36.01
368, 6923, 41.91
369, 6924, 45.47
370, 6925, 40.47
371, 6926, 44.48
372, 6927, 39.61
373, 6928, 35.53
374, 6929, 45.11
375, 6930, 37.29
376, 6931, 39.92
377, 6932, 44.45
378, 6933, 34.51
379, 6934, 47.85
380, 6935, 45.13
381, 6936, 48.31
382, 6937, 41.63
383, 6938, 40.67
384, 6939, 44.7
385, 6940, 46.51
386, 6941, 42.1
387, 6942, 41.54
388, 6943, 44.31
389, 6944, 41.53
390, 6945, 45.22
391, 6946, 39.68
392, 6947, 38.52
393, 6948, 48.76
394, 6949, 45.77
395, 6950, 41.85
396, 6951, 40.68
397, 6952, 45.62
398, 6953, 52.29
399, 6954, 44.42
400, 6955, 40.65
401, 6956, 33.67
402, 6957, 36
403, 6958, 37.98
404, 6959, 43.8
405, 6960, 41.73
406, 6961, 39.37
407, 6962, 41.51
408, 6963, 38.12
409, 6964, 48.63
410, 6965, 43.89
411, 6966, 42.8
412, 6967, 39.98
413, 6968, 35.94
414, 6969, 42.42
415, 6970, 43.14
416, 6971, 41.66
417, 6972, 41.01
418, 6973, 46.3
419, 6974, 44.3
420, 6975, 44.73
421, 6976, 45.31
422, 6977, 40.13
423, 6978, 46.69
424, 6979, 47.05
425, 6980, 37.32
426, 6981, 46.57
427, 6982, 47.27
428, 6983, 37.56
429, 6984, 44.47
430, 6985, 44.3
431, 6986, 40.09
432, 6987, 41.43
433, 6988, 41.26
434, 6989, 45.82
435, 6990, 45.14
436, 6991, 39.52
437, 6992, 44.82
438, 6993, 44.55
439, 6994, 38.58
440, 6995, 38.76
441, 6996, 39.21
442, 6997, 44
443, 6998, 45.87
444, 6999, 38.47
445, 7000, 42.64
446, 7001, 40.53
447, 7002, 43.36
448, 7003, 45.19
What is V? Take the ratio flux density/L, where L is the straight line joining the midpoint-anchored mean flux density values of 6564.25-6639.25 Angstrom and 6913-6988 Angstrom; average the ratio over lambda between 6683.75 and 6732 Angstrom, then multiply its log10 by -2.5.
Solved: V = 0.07 mag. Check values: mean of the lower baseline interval 43.7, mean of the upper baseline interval 42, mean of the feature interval 40.6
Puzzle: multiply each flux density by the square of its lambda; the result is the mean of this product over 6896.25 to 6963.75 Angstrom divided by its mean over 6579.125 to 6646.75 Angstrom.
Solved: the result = 1.02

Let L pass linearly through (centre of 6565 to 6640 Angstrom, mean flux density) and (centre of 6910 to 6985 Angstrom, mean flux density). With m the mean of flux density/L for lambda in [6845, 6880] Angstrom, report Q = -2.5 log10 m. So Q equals 0.15 mag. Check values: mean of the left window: 43.6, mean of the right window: 42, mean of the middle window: 36.9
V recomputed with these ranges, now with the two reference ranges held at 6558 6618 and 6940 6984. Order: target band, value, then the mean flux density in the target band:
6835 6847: 0.112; 38.8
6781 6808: 0.114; 38.9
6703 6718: 0.046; 41.7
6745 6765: 0.071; 40.6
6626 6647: 0.028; 42.7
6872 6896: 0.117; 38.5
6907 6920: 0.075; 39.9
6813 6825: 0.143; 37.8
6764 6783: 0.046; 41.5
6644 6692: 0.031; 42.4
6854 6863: 0.174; 36.6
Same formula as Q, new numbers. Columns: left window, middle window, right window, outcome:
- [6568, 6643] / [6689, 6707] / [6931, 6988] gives 0.066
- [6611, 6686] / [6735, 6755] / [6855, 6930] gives 0.009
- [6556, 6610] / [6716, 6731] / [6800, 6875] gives 0.037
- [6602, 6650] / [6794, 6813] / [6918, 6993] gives 0.097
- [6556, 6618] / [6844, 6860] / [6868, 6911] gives 0.072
